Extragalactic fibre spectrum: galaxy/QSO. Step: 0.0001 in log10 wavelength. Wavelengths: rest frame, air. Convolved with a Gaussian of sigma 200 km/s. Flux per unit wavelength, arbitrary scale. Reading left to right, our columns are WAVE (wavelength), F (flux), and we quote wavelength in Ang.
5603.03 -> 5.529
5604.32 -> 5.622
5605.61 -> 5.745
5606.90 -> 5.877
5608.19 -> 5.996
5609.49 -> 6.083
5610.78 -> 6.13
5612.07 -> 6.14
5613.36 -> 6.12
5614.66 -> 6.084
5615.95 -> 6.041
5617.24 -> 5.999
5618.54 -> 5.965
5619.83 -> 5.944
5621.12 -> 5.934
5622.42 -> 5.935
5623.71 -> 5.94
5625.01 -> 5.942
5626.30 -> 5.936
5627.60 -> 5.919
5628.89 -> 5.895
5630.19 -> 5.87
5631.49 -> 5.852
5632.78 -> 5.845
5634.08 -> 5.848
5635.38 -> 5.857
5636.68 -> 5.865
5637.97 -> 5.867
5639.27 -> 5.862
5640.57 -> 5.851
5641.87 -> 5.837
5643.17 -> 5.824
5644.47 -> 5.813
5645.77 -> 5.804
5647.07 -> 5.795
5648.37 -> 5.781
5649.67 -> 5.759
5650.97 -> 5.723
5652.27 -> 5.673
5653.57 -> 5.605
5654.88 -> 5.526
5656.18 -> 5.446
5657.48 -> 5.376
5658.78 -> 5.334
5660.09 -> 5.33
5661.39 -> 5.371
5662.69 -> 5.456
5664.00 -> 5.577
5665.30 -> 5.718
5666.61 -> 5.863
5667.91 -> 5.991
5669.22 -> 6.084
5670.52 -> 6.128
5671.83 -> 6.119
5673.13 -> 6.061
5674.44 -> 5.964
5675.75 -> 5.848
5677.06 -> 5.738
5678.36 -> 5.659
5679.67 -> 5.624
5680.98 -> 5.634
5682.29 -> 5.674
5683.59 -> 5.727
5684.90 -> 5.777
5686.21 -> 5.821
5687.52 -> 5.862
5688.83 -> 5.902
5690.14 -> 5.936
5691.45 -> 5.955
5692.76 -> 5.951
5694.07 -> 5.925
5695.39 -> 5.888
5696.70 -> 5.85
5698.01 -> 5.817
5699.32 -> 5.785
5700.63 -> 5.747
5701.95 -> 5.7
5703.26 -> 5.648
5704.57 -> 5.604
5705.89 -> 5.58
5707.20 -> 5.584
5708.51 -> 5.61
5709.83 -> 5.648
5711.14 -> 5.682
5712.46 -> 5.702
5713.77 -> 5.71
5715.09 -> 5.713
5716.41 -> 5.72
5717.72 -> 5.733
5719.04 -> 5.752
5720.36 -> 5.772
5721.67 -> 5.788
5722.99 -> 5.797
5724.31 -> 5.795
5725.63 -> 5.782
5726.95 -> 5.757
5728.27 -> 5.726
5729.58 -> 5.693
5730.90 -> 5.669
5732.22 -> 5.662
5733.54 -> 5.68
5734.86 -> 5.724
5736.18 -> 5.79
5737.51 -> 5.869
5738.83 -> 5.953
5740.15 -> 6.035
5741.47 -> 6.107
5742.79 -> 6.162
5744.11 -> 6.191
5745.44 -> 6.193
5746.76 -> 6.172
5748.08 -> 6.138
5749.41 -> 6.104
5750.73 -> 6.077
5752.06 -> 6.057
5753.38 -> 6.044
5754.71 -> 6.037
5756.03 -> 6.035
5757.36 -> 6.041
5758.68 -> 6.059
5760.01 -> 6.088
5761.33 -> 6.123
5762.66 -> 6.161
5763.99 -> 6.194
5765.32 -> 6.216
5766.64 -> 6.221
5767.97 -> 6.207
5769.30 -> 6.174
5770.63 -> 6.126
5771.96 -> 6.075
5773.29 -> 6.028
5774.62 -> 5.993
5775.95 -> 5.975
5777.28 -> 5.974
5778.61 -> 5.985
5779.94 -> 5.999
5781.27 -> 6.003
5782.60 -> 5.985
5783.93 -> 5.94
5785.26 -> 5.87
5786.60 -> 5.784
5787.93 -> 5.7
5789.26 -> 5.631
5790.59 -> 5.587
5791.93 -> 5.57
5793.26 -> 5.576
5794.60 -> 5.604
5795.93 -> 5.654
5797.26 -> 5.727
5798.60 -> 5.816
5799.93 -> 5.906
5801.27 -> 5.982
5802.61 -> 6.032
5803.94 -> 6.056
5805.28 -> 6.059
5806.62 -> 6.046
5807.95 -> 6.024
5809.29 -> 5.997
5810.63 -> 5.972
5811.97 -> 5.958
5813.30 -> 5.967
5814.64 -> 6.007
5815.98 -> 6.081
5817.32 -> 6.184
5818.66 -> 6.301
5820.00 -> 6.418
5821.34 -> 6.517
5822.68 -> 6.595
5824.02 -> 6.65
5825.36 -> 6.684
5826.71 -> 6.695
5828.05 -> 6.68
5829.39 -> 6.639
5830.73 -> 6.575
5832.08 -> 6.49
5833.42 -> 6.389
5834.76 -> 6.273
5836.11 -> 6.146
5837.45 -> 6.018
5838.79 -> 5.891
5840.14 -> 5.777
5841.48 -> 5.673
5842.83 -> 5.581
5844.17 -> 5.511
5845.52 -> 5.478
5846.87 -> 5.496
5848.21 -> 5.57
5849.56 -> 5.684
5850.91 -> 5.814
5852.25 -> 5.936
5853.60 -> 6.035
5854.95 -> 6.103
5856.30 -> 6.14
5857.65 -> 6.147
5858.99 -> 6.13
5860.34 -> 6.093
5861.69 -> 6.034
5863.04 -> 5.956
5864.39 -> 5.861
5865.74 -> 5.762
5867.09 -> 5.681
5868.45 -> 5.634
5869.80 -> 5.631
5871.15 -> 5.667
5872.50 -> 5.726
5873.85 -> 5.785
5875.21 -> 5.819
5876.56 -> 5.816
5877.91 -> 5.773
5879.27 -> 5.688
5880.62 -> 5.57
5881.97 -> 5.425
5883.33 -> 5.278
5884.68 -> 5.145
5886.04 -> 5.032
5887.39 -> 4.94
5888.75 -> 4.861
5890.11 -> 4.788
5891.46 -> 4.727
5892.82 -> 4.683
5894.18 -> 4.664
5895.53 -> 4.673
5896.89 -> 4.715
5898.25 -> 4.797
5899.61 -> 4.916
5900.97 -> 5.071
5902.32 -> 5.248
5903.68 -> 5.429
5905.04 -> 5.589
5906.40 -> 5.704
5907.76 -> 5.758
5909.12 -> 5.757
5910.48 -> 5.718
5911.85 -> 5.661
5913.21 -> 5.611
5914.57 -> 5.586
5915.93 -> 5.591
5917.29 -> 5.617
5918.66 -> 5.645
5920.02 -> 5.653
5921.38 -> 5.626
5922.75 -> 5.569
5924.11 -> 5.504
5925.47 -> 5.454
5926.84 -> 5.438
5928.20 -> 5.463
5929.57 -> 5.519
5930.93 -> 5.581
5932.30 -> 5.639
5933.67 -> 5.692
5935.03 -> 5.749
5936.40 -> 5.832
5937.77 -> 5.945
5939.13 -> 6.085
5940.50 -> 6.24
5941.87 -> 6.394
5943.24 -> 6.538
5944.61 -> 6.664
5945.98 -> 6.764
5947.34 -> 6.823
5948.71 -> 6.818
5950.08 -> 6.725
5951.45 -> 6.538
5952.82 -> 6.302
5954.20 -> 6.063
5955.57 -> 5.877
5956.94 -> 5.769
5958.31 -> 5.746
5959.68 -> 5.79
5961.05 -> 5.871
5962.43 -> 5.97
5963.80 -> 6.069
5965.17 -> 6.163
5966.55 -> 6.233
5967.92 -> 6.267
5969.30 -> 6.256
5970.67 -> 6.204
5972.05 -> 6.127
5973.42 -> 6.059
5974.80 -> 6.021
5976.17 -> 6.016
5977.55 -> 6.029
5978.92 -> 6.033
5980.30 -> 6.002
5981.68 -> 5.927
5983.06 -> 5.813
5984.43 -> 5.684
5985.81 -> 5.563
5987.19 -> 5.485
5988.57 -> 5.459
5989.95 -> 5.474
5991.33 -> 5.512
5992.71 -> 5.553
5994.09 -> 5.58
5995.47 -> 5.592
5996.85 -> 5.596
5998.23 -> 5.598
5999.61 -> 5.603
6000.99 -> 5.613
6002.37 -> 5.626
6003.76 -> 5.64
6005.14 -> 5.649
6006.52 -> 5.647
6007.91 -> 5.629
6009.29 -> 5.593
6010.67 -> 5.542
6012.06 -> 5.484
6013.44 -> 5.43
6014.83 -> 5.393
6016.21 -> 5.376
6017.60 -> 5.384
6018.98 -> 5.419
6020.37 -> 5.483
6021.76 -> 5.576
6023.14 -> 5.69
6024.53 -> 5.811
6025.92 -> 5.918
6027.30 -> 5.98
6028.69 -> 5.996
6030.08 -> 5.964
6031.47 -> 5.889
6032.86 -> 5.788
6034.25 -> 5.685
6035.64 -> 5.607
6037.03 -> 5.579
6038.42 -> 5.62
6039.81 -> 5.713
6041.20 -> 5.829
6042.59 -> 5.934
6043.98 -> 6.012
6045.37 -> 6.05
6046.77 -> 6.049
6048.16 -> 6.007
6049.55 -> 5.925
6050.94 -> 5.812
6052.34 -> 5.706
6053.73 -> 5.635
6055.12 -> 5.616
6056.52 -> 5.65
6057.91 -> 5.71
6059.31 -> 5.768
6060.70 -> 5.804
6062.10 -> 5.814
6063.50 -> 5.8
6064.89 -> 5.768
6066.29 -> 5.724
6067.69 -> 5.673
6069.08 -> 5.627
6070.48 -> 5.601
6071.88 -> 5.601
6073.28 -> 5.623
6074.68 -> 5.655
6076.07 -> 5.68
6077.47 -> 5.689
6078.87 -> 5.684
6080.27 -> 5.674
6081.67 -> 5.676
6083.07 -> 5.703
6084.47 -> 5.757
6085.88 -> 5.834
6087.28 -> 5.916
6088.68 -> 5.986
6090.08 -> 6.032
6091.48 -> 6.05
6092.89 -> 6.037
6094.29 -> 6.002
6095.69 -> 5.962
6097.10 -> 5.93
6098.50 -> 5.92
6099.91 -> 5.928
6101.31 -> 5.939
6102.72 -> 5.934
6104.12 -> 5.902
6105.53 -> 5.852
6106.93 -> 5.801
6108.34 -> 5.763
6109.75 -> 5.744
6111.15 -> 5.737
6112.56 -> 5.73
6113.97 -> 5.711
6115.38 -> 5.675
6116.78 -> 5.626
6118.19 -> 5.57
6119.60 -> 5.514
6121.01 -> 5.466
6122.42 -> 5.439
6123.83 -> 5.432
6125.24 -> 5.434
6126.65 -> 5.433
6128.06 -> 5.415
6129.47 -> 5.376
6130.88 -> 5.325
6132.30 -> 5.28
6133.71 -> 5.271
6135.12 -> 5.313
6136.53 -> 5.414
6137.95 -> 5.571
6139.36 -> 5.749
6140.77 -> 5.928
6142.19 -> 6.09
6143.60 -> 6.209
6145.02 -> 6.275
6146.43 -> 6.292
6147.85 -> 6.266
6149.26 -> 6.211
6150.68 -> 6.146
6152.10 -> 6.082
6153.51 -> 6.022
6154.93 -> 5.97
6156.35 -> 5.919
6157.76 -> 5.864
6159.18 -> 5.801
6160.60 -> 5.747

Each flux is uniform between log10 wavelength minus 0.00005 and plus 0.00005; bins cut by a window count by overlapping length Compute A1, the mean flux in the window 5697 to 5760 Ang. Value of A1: 5.85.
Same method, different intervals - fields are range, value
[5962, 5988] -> 5.99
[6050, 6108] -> 5.79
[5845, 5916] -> 5.52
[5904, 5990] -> 5.92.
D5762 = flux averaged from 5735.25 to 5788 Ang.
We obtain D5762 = 6.05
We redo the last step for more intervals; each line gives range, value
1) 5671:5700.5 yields 5.84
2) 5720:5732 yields 5.75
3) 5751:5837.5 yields 6.09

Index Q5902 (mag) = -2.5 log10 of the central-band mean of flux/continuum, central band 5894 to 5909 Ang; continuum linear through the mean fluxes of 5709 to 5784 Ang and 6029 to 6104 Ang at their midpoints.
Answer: 0.14 mag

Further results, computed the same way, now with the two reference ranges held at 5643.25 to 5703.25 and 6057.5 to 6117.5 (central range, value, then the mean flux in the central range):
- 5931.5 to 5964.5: -0.07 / 6.16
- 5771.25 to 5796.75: -0.01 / 5.84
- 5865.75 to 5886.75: 0.04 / 5.58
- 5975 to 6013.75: 0.02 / 5.66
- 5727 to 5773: -0.05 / 6.02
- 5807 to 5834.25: -0.10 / 6.34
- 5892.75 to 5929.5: 0.08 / 5.39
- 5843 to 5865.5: -0.02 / 5.87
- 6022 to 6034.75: -0.01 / 5.85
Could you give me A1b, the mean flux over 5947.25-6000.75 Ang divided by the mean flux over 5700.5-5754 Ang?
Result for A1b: 1.0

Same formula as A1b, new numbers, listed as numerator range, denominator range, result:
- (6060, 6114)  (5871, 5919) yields 1.09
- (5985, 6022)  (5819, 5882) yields 0.92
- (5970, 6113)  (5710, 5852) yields 0.96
